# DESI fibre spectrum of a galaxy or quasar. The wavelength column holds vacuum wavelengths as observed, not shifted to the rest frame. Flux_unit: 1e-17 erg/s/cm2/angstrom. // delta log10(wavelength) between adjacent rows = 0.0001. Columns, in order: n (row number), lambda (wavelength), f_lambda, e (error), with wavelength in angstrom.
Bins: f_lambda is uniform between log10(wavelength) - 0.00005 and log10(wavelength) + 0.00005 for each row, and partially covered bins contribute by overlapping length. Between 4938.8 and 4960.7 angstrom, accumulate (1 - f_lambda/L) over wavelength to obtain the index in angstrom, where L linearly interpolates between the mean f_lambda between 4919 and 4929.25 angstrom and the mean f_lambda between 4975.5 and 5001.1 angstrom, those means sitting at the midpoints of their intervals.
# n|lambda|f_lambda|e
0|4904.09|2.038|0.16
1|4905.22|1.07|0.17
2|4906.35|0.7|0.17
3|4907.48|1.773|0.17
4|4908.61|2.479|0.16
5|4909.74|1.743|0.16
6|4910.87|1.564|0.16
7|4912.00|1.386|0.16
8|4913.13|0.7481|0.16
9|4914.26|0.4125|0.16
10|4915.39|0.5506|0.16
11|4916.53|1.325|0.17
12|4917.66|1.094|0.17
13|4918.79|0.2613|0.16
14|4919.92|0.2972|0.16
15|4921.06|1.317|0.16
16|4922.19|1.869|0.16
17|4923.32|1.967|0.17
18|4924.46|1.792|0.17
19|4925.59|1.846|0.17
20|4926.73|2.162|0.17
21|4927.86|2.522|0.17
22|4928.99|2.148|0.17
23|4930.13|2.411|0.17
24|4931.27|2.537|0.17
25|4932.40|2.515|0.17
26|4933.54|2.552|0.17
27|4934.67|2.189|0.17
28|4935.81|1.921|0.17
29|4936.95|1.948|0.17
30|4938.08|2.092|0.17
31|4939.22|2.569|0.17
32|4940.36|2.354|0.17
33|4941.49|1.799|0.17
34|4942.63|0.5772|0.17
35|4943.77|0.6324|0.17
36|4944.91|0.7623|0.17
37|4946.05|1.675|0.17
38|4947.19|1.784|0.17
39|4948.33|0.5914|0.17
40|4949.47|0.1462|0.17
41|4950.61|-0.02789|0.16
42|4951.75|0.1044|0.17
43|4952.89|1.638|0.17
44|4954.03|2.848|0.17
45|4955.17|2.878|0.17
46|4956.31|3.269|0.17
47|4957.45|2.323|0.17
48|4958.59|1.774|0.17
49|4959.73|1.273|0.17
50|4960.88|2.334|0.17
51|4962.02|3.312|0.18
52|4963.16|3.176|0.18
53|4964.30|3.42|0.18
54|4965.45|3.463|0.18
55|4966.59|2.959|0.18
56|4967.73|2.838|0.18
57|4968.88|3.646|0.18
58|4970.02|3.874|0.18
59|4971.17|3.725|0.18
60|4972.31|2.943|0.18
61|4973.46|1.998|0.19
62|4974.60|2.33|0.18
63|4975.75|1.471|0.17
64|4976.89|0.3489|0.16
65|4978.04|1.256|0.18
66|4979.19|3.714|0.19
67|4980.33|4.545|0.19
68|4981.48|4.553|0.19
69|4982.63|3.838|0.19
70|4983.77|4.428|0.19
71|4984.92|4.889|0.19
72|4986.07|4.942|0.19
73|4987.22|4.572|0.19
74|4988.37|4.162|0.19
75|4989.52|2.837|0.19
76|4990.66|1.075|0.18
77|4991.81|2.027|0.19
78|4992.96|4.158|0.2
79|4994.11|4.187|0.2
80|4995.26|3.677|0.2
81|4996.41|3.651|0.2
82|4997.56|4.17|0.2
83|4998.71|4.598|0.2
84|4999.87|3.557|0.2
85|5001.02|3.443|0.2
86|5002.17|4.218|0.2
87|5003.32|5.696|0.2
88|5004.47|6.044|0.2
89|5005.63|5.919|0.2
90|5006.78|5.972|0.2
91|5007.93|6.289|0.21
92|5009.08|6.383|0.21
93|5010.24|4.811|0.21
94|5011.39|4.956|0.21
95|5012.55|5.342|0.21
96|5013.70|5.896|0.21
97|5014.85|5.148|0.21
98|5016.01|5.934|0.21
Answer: 8.1 angstrom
